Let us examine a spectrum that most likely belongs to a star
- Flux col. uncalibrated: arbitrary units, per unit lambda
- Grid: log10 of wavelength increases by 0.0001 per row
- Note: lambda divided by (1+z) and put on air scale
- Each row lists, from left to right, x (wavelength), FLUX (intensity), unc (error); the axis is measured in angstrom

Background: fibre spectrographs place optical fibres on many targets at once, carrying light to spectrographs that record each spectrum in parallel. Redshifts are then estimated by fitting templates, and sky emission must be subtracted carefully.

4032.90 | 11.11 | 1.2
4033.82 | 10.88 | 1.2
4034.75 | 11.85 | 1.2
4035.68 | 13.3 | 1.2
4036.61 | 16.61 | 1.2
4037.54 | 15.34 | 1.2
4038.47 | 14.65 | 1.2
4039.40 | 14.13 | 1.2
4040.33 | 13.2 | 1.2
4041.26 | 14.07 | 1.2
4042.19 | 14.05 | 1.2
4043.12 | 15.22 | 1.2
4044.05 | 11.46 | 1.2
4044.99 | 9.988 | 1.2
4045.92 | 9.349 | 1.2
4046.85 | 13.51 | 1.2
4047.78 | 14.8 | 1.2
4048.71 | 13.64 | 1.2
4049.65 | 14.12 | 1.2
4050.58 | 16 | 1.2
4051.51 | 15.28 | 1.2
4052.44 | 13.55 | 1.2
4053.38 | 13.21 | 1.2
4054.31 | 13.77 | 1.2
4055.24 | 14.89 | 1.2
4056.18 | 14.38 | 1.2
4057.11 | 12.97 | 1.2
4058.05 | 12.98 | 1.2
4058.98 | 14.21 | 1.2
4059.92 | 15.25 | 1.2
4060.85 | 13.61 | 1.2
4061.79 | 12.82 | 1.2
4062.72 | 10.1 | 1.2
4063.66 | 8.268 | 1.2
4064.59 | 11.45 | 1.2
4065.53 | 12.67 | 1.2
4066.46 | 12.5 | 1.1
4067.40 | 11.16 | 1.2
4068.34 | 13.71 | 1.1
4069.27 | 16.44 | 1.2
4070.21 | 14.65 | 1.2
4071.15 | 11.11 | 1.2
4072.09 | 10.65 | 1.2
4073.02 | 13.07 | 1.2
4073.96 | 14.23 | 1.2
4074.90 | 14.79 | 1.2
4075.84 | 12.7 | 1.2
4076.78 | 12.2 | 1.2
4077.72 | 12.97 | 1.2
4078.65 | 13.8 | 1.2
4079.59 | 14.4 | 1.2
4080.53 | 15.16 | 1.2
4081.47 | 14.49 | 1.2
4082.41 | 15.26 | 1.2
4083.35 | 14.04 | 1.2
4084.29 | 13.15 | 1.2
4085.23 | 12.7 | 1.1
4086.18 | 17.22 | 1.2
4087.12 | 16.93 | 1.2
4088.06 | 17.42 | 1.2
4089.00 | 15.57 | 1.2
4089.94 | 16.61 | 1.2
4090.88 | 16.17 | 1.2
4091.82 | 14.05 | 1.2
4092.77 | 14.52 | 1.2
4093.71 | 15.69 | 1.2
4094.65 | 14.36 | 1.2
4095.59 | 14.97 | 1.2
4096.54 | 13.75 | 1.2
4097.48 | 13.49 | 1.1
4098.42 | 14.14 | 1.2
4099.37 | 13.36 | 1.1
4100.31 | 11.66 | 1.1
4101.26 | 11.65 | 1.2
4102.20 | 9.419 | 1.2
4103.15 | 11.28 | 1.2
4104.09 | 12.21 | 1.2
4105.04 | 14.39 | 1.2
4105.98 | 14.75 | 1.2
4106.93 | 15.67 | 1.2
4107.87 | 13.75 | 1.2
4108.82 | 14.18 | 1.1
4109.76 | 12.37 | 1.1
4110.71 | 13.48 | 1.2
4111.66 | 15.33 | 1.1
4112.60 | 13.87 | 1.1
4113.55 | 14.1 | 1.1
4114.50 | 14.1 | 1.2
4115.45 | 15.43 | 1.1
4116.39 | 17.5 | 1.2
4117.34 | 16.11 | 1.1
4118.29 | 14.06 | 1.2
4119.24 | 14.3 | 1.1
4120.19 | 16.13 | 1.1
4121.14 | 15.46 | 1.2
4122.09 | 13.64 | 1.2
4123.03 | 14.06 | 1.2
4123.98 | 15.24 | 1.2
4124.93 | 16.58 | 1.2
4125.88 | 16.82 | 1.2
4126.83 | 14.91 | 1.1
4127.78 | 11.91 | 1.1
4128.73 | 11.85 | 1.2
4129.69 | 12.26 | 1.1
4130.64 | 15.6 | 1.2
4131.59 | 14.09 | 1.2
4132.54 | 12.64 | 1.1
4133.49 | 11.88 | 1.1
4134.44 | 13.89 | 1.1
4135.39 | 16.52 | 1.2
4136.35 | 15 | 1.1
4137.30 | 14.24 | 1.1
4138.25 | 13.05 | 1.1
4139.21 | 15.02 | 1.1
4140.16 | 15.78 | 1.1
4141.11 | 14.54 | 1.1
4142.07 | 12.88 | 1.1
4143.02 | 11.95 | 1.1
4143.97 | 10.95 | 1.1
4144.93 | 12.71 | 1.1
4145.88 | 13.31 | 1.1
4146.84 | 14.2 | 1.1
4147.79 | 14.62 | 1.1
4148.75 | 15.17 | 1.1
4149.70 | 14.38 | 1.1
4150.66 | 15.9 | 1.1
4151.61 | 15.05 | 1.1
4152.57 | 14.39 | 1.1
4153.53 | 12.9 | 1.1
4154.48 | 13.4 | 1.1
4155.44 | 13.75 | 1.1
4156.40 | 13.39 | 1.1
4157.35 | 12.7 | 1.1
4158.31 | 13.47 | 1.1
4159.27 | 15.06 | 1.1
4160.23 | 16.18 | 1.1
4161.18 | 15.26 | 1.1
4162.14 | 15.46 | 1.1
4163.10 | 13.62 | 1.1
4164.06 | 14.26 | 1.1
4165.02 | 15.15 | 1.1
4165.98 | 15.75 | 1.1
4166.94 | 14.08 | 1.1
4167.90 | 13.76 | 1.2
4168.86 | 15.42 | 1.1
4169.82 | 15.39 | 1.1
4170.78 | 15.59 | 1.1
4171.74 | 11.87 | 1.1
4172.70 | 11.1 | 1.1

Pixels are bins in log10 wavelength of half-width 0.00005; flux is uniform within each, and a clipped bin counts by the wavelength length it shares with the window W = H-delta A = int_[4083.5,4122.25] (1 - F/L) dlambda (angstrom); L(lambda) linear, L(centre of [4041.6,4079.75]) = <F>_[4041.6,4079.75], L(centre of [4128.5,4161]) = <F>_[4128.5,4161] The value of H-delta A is -2.3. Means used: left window 13.2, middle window 14.4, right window 13.9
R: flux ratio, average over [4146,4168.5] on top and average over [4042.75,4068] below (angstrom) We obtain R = 1.1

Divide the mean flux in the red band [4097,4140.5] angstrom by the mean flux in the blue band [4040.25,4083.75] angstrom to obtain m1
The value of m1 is 1.06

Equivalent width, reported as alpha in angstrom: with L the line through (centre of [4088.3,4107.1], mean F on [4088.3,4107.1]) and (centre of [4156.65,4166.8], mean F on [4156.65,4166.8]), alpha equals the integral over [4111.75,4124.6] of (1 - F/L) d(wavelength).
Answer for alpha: -0.7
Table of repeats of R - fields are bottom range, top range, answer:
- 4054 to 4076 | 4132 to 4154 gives 1.07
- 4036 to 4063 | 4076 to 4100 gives 1.07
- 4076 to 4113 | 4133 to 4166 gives 1.00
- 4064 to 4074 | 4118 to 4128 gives 1.17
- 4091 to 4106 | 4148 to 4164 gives 1.07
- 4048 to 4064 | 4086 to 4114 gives 1.05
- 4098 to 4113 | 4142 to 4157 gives 1.04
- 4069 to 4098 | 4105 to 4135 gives 1.00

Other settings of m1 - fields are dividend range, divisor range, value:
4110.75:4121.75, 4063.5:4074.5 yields 1.19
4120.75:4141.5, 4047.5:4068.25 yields 1.08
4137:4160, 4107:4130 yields 0.96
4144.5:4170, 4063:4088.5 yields 1.06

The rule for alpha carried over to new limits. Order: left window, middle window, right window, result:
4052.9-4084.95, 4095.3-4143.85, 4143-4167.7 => -0.8 angstrom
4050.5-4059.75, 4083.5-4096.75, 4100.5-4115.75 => -1.5 angstrom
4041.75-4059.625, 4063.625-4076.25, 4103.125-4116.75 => 0.9 angstrom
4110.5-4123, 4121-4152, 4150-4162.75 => 1.1 angstrom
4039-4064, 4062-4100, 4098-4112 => -1.8 angstrom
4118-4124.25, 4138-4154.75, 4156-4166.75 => 0.8 angstrom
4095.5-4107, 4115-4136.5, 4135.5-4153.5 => -1.6 angstrom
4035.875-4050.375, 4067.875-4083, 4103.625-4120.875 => 0.4 angstrom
